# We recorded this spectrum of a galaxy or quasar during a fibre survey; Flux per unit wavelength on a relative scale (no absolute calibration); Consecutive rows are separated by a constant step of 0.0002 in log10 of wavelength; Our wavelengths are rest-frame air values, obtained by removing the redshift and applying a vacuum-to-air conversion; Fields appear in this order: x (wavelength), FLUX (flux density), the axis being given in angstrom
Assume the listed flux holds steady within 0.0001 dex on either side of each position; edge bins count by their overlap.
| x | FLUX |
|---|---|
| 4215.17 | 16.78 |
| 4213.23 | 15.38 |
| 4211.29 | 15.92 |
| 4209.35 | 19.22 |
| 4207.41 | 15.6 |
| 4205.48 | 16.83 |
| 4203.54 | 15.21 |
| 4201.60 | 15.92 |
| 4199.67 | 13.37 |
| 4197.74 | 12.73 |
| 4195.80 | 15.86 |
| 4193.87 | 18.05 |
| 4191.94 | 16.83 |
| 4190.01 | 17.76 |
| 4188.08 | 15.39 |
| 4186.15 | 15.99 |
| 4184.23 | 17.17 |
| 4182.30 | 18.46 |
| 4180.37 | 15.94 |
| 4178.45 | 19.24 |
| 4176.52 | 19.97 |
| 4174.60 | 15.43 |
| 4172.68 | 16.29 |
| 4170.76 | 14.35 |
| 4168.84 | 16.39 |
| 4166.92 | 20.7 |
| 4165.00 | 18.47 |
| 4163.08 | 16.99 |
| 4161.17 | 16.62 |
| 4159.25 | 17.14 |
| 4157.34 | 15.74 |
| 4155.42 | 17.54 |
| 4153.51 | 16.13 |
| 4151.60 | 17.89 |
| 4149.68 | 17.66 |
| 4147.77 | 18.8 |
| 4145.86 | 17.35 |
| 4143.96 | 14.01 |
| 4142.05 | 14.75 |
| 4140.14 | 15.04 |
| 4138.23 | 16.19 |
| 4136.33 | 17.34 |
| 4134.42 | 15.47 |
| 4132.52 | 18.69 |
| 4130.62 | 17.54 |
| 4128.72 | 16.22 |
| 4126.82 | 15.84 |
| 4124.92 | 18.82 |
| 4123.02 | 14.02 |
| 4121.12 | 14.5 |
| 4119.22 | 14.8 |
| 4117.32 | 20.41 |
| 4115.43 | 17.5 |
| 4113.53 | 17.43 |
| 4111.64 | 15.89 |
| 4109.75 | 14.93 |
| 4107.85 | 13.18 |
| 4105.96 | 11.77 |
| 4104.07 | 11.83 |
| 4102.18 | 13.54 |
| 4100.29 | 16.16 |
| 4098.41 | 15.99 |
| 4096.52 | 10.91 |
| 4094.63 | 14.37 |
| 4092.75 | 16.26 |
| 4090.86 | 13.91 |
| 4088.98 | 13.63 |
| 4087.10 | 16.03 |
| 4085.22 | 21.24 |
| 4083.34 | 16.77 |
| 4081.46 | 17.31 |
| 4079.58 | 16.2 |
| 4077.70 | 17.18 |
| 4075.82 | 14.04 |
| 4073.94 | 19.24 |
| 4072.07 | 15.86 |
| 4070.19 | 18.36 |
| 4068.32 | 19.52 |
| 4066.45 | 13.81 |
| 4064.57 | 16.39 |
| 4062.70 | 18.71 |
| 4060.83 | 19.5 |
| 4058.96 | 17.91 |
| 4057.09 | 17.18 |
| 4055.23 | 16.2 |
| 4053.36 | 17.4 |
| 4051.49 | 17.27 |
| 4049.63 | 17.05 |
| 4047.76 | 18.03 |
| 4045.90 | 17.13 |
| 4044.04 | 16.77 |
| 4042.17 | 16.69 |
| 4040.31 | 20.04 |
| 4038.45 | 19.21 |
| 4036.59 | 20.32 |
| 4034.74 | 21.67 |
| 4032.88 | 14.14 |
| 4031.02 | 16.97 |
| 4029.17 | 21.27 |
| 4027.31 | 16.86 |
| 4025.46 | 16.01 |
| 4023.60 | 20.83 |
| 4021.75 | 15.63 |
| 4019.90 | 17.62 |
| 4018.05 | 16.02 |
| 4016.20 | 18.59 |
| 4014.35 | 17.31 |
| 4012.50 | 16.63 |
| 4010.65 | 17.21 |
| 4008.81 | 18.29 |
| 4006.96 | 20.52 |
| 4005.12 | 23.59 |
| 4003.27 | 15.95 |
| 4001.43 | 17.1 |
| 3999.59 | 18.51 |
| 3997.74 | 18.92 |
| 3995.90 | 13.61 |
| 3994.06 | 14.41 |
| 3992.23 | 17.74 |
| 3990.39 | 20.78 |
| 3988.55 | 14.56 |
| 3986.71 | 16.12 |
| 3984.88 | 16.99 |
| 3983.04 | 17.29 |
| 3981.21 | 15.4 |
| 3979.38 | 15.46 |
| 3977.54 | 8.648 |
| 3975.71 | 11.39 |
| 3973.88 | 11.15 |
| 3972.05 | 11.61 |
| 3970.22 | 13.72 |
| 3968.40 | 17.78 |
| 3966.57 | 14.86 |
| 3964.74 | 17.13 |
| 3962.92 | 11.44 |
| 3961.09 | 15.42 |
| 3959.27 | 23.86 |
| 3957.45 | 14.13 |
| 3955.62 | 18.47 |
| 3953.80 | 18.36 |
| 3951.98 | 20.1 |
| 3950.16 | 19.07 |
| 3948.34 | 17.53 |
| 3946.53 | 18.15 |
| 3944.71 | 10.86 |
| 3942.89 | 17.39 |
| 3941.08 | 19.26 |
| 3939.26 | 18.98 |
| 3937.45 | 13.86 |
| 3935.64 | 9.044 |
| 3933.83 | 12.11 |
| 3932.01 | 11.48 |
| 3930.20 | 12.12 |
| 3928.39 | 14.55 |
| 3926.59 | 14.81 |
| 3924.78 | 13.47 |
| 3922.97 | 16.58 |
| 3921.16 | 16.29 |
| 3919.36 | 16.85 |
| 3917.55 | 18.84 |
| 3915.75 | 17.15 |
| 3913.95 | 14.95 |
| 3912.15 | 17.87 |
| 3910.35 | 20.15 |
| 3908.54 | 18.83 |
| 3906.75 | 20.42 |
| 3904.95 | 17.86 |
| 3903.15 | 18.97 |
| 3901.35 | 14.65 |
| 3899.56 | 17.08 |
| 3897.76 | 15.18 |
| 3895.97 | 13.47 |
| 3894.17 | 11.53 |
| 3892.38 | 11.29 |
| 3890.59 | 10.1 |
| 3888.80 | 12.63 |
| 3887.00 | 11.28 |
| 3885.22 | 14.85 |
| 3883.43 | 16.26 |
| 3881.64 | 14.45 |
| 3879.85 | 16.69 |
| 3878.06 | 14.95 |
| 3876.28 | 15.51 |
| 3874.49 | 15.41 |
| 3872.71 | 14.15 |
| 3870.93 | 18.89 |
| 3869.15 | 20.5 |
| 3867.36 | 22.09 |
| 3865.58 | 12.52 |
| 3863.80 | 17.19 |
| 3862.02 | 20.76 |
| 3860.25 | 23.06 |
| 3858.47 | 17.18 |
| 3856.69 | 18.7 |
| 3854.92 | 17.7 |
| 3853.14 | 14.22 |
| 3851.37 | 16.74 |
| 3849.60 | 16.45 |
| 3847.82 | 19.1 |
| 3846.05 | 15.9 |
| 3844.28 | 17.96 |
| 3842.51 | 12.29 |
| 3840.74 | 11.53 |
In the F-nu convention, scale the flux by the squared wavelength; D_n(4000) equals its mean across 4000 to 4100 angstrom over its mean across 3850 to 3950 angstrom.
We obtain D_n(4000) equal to 1.17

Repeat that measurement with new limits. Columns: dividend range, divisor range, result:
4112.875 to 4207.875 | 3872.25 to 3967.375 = 1.19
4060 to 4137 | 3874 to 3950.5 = 1.15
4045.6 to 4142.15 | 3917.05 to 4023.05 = 1.07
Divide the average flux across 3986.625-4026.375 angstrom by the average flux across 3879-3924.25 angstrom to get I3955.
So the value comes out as 1.12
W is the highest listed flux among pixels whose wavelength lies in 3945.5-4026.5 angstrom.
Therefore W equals 23.86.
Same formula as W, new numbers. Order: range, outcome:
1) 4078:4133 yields 21.24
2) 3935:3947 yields 19.26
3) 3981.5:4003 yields 20.78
